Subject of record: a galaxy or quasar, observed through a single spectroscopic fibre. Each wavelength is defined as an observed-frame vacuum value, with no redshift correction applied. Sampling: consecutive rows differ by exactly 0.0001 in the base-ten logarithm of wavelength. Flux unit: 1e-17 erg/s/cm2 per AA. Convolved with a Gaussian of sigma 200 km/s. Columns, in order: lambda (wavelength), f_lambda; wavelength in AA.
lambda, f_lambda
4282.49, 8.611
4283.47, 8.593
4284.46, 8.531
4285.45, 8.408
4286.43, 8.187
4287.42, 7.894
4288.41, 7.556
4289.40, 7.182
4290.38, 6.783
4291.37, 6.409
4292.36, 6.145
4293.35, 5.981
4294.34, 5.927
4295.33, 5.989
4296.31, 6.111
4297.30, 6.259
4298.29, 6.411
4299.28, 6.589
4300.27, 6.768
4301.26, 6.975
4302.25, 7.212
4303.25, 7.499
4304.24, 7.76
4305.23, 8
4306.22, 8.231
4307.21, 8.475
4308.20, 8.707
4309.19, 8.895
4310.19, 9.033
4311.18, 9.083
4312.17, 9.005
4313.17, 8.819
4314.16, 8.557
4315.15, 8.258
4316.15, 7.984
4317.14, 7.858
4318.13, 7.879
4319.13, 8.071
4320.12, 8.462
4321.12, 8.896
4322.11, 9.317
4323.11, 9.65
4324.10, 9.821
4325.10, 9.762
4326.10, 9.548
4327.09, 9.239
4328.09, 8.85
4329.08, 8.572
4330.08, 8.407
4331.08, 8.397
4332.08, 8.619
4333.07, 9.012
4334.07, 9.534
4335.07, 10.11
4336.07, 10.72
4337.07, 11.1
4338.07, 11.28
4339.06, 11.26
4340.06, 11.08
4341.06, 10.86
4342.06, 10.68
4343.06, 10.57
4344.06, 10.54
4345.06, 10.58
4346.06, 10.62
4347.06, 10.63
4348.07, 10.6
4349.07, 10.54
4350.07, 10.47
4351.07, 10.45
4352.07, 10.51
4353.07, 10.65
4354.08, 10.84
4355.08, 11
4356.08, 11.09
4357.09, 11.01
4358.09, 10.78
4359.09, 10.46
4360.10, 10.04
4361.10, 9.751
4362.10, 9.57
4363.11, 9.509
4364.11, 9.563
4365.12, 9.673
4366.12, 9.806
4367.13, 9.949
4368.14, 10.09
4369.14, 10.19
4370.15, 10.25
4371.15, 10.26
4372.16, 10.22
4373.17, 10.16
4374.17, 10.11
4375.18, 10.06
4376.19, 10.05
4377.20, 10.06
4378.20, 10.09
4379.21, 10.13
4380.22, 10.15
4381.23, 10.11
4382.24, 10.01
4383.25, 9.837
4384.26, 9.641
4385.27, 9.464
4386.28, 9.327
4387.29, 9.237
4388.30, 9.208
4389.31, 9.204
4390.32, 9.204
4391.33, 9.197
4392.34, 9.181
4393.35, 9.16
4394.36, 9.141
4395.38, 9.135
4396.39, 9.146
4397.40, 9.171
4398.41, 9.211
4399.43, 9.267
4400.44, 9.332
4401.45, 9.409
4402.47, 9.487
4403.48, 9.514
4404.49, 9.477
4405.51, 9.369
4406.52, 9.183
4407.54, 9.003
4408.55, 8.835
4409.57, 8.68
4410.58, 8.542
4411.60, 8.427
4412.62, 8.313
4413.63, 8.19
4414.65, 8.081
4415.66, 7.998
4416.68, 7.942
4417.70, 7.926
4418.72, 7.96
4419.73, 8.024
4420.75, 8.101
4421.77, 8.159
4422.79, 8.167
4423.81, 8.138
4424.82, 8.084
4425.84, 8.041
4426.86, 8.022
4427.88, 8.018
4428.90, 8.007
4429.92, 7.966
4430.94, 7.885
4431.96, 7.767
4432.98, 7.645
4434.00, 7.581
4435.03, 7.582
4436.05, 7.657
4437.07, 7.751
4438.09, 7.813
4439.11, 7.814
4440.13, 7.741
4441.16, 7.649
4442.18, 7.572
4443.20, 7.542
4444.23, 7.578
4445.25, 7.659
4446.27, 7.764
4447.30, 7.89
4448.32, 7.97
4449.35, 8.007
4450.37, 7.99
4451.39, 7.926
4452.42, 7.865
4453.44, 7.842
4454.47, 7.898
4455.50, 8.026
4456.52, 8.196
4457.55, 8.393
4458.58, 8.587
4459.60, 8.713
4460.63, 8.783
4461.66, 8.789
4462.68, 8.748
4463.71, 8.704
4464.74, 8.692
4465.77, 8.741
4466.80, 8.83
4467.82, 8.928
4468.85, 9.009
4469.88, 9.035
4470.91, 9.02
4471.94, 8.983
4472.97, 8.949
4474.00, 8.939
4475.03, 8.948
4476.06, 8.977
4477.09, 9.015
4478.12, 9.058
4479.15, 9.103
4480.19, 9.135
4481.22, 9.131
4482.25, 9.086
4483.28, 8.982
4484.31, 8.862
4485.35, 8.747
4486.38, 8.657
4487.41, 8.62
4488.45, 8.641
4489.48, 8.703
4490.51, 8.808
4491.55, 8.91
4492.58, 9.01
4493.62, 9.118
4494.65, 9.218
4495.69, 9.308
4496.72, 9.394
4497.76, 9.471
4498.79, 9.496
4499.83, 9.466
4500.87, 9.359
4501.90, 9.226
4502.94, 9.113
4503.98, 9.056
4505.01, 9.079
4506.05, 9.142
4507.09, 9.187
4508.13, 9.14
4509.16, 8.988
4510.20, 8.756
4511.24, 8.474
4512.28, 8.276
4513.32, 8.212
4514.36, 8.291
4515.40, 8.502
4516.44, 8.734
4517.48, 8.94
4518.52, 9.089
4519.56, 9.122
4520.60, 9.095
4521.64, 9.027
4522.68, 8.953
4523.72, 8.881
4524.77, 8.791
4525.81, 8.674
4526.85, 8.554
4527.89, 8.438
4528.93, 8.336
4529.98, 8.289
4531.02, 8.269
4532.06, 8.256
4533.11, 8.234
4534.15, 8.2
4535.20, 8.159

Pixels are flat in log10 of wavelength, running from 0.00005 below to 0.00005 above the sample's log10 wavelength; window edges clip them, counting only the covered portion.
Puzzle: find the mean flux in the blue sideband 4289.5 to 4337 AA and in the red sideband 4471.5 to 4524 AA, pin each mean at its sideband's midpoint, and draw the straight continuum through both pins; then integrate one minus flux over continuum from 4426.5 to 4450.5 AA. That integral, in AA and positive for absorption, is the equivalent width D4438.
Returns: 2.6 AA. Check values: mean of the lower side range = 8.16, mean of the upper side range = 8.97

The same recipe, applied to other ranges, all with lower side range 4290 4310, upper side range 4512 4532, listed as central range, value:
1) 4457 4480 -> -1.6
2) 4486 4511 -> -1.7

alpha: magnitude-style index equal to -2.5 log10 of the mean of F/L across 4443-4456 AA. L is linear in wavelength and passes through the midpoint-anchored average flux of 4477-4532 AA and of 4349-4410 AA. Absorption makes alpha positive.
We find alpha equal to 0.18 mag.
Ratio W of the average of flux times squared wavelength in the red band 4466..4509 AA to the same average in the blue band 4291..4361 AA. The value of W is 1.1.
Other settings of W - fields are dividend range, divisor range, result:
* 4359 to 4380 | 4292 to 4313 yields 1.39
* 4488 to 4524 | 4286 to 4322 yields 1.29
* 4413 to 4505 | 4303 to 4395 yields 0.92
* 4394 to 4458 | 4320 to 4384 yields 0.85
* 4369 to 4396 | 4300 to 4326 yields 1.19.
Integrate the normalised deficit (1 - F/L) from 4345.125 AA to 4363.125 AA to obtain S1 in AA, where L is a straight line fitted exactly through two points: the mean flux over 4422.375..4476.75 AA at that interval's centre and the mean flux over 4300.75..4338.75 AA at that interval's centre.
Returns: -3.8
